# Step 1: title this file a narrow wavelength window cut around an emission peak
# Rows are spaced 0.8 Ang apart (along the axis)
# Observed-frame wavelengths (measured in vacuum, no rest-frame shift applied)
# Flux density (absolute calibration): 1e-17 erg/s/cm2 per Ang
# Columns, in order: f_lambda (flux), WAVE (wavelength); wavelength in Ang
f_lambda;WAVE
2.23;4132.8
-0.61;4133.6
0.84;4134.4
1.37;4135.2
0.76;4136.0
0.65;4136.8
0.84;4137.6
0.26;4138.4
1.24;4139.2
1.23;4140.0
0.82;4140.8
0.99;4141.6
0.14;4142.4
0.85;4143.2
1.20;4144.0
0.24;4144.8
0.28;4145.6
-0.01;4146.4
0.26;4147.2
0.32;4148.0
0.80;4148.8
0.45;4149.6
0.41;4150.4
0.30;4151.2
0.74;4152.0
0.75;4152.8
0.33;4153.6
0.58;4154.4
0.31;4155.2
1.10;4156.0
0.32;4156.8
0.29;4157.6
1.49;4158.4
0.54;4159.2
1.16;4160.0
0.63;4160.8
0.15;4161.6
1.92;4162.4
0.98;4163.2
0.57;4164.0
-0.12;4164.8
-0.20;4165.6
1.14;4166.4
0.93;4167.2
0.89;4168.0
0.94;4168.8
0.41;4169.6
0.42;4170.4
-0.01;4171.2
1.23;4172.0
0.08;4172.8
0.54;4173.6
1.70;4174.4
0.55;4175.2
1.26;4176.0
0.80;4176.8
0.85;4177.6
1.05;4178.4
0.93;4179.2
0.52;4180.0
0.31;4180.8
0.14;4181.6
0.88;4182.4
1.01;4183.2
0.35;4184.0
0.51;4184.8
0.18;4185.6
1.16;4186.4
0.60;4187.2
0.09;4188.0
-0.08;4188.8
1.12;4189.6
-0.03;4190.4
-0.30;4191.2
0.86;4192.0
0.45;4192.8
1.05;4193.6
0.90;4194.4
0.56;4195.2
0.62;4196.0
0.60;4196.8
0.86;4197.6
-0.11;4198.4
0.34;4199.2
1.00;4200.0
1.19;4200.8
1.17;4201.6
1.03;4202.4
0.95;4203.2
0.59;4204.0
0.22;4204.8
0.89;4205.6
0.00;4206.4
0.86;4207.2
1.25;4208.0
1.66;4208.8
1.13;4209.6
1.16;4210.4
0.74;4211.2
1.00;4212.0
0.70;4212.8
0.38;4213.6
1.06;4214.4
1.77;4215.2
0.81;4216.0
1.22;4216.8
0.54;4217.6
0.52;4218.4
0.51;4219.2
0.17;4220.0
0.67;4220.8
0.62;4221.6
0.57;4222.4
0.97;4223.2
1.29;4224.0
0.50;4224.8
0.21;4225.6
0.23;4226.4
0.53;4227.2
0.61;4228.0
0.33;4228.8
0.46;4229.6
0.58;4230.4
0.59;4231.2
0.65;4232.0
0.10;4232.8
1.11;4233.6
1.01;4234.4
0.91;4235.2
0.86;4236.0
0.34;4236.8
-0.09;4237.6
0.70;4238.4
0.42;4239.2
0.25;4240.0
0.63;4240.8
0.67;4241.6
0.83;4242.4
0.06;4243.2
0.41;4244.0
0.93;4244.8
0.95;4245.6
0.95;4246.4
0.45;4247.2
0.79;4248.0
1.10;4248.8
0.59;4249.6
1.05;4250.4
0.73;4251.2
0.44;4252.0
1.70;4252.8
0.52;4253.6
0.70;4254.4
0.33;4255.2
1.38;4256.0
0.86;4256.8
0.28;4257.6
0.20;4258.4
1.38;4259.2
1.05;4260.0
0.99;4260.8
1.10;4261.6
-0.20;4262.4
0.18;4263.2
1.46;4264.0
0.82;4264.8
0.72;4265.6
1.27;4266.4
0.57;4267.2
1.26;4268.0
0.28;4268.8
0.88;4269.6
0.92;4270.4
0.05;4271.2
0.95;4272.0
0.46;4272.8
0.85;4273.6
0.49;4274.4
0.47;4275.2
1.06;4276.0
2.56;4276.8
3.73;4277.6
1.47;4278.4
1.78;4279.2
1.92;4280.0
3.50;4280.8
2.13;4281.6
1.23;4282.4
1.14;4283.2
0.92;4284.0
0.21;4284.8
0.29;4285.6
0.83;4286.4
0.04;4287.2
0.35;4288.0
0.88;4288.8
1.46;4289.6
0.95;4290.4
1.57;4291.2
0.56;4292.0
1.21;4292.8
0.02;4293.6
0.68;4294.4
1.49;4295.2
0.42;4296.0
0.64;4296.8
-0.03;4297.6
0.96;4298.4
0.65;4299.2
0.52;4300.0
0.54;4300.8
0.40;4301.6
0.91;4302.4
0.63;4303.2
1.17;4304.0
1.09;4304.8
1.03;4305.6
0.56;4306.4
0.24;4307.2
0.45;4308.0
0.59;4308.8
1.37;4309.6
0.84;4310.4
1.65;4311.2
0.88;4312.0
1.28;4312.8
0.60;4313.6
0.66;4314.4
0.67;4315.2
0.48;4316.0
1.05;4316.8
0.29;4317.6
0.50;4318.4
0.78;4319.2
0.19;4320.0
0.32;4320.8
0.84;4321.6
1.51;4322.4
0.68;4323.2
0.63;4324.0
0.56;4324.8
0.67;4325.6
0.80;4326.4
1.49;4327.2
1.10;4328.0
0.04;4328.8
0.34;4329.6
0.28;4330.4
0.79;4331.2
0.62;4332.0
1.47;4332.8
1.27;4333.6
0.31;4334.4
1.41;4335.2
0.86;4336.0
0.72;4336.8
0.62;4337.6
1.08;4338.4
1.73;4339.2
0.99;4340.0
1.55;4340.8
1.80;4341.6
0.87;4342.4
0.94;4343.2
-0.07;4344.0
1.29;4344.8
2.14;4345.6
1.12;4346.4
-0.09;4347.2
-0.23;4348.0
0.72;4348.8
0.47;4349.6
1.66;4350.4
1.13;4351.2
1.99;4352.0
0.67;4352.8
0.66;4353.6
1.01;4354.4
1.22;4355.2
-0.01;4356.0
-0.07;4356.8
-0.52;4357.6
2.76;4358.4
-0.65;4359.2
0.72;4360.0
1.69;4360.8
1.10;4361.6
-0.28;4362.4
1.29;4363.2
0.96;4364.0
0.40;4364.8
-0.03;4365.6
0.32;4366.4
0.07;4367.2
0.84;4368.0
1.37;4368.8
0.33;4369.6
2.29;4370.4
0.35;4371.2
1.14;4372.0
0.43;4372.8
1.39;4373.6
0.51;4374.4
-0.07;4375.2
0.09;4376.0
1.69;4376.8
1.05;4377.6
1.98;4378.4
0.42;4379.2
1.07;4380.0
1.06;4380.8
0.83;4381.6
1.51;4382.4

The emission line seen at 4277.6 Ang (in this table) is [O II] 3727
